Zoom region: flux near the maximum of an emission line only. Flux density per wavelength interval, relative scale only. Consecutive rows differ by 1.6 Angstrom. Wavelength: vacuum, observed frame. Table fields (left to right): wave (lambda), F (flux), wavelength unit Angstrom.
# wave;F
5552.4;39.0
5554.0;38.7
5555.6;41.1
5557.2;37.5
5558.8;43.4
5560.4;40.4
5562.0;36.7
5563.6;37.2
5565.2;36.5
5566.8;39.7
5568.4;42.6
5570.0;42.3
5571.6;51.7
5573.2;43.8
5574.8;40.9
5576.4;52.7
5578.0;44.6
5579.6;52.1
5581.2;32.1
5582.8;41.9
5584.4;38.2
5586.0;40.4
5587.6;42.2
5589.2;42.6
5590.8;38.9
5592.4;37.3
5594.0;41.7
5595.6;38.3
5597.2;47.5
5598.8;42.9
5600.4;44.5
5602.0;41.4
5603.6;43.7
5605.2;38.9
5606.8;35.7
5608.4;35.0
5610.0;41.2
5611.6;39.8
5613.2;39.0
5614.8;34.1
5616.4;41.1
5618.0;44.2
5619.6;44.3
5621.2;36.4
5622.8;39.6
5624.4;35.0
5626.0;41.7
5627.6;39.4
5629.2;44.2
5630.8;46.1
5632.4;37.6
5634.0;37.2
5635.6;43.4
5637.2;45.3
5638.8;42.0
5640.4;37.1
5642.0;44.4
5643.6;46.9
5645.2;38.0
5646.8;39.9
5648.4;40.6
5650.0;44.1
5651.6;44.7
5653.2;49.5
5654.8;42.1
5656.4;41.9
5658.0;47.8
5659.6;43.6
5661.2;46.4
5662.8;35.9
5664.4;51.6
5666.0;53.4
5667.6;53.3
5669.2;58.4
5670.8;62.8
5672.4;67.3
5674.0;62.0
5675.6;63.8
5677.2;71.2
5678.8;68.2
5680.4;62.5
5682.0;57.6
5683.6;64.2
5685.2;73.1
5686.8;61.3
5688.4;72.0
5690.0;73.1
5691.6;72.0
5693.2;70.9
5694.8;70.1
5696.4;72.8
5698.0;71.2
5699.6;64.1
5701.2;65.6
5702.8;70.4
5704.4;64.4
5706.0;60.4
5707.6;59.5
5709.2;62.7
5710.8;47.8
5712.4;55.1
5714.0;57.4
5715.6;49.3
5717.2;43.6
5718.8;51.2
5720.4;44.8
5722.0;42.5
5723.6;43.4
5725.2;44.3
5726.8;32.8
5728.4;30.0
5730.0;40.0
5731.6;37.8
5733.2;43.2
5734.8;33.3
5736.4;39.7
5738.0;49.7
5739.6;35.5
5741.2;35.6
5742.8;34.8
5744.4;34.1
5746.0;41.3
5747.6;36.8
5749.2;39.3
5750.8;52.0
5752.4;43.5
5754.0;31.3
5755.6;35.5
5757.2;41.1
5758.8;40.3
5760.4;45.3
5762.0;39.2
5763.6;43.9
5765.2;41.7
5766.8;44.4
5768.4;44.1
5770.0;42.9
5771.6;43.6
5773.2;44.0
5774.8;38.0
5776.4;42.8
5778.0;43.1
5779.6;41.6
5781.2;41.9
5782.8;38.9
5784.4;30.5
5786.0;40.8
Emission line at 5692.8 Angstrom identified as Mg II 2798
